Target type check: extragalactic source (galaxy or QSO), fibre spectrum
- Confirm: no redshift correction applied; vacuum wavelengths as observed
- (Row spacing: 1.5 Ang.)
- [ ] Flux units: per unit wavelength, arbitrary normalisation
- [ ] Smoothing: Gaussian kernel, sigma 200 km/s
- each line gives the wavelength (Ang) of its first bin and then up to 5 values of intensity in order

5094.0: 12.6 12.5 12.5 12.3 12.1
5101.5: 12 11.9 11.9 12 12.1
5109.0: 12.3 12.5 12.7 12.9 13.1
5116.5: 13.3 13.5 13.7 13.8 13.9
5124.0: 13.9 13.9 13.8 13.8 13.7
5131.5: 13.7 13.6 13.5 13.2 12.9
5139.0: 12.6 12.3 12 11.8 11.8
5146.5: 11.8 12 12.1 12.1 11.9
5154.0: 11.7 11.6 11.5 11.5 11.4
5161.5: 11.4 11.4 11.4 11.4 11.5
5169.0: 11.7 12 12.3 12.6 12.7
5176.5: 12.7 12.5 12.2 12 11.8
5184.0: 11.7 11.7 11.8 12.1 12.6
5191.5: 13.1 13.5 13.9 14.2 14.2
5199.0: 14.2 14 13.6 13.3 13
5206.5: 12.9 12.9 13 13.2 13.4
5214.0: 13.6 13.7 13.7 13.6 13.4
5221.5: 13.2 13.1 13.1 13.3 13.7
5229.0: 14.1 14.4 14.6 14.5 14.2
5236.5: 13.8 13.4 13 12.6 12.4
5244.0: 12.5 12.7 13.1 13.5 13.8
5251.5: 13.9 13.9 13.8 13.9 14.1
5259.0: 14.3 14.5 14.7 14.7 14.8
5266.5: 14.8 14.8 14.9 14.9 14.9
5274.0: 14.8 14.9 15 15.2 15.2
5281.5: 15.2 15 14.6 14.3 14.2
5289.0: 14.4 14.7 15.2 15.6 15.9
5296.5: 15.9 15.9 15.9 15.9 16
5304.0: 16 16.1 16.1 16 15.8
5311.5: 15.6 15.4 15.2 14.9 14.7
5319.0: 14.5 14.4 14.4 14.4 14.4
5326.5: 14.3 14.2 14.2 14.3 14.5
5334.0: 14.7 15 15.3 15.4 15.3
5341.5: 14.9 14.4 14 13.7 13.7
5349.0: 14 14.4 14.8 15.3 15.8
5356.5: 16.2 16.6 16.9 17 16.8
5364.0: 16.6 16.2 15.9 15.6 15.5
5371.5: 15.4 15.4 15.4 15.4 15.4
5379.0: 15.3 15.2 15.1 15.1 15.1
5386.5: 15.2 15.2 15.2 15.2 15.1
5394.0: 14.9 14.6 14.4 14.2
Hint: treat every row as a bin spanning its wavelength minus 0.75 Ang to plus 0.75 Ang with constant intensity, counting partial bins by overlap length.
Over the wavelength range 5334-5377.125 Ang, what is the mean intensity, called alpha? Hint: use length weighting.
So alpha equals 15.4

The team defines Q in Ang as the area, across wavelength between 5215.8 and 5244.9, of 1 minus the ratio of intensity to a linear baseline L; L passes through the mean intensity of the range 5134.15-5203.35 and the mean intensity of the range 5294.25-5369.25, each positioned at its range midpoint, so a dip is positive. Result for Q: -0.1 Ang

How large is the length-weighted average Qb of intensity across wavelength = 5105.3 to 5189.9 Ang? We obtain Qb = 12.4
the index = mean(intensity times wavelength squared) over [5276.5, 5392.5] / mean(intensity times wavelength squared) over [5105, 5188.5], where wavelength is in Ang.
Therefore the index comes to 1.31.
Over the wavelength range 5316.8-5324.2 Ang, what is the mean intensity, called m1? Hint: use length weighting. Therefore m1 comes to 14.5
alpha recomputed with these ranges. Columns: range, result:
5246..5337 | 14.8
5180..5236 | 13.3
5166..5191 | 12.1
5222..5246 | 13.5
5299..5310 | 16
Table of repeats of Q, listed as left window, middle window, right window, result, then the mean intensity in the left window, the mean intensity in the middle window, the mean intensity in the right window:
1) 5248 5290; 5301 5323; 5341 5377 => -0.6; 14.5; 15.4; 15.4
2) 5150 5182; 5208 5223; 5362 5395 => -0.8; 11.9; 13.4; 15.4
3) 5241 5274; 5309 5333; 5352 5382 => 0.6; 14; 14.7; 15.8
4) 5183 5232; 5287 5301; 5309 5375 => -0.8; 13.3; 15.4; 15.1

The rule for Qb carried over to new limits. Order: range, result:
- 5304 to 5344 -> 15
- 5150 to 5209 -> 12.4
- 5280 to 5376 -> 15.2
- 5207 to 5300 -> 14.2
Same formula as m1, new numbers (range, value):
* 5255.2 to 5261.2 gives 14.2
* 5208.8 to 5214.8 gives 13.3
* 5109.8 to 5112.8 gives 12.6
